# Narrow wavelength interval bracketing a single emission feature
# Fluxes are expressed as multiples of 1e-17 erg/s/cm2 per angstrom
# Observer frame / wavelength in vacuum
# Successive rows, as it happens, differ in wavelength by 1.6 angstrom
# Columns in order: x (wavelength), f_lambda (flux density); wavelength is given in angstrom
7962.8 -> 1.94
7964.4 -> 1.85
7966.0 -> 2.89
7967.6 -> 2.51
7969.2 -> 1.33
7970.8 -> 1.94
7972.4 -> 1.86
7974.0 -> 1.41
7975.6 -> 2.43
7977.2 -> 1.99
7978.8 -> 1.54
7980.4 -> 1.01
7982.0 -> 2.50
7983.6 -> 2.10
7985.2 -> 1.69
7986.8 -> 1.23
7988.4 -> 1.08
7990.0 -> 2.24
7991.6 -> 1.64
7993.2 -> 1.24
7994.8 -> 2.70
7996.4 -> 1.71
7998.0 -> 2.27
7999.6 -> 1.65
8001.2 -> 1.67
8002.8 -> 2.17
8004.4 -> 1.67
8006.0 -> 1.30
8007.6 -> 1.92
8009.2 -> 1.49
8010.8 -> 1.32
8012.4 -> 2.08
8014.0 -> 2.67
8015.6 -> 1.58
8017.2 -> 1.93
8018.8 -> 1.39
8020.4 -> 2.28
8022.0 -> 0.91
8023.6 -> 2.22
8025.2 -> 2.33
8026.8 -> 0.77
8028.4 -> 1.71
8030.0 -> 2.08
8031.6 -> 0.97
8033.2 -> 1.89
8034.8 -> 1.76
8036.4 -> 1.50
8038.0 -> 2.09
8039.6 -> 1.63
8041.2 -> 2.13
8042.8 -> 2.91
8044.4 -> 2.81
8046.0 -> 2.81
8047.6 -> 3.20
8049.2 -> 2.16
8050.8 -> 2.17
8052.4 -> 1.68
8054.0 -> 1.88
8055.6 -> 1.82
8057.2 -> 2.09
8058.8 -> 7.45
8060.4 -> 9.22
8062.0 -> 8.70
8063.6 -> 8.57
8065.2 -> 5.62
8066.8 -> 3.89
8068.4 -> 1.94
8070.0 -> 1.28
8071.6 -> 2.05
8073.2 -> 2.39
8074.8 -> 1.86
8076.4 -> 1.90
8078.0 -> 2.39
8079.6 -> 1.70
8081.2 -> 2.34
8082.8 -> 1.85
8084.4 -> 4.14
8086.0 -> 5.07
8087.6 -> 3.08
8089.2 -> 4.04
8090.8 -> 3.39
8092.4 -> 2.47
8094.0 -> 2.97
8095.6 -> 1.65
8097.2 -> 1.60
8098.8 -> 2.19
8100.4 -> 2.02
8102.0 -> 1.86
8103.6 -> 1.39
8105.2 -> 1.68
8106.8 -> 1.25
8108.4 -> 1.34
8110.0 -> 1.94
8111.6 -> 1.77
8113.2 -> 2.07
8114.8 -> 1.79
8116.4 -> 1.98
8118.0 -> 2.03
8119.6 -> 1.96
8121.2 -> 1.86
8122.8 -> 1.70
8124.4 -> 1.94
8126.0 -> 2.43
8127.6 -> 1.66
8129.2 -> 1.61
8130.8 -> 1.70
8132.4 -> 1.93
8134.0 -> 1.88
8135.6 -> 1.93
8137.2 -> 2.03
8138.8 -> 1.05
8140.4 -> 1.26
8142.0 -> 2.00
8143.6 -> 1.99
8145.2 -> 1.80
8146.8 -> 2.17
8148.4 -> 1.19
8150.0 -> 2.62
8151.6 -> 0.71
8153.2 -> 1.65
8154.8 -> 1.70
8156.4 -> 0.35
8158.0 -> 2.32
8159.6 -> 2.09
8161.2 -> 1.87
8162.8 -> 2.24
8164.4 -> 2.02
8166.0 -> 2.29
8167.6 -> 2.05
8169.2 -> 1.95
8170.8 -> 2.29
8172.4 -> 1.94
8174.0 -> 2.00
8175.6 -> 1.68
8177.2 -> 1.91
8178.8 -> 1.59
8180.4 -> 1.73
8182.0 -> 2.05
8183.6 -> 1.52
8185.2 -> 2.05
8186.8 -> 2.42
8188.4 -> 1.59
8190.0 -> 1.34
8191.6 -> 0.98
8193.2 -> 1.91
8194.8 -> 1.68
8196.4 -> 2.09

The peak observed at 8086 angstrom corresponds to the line [N II] 6583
